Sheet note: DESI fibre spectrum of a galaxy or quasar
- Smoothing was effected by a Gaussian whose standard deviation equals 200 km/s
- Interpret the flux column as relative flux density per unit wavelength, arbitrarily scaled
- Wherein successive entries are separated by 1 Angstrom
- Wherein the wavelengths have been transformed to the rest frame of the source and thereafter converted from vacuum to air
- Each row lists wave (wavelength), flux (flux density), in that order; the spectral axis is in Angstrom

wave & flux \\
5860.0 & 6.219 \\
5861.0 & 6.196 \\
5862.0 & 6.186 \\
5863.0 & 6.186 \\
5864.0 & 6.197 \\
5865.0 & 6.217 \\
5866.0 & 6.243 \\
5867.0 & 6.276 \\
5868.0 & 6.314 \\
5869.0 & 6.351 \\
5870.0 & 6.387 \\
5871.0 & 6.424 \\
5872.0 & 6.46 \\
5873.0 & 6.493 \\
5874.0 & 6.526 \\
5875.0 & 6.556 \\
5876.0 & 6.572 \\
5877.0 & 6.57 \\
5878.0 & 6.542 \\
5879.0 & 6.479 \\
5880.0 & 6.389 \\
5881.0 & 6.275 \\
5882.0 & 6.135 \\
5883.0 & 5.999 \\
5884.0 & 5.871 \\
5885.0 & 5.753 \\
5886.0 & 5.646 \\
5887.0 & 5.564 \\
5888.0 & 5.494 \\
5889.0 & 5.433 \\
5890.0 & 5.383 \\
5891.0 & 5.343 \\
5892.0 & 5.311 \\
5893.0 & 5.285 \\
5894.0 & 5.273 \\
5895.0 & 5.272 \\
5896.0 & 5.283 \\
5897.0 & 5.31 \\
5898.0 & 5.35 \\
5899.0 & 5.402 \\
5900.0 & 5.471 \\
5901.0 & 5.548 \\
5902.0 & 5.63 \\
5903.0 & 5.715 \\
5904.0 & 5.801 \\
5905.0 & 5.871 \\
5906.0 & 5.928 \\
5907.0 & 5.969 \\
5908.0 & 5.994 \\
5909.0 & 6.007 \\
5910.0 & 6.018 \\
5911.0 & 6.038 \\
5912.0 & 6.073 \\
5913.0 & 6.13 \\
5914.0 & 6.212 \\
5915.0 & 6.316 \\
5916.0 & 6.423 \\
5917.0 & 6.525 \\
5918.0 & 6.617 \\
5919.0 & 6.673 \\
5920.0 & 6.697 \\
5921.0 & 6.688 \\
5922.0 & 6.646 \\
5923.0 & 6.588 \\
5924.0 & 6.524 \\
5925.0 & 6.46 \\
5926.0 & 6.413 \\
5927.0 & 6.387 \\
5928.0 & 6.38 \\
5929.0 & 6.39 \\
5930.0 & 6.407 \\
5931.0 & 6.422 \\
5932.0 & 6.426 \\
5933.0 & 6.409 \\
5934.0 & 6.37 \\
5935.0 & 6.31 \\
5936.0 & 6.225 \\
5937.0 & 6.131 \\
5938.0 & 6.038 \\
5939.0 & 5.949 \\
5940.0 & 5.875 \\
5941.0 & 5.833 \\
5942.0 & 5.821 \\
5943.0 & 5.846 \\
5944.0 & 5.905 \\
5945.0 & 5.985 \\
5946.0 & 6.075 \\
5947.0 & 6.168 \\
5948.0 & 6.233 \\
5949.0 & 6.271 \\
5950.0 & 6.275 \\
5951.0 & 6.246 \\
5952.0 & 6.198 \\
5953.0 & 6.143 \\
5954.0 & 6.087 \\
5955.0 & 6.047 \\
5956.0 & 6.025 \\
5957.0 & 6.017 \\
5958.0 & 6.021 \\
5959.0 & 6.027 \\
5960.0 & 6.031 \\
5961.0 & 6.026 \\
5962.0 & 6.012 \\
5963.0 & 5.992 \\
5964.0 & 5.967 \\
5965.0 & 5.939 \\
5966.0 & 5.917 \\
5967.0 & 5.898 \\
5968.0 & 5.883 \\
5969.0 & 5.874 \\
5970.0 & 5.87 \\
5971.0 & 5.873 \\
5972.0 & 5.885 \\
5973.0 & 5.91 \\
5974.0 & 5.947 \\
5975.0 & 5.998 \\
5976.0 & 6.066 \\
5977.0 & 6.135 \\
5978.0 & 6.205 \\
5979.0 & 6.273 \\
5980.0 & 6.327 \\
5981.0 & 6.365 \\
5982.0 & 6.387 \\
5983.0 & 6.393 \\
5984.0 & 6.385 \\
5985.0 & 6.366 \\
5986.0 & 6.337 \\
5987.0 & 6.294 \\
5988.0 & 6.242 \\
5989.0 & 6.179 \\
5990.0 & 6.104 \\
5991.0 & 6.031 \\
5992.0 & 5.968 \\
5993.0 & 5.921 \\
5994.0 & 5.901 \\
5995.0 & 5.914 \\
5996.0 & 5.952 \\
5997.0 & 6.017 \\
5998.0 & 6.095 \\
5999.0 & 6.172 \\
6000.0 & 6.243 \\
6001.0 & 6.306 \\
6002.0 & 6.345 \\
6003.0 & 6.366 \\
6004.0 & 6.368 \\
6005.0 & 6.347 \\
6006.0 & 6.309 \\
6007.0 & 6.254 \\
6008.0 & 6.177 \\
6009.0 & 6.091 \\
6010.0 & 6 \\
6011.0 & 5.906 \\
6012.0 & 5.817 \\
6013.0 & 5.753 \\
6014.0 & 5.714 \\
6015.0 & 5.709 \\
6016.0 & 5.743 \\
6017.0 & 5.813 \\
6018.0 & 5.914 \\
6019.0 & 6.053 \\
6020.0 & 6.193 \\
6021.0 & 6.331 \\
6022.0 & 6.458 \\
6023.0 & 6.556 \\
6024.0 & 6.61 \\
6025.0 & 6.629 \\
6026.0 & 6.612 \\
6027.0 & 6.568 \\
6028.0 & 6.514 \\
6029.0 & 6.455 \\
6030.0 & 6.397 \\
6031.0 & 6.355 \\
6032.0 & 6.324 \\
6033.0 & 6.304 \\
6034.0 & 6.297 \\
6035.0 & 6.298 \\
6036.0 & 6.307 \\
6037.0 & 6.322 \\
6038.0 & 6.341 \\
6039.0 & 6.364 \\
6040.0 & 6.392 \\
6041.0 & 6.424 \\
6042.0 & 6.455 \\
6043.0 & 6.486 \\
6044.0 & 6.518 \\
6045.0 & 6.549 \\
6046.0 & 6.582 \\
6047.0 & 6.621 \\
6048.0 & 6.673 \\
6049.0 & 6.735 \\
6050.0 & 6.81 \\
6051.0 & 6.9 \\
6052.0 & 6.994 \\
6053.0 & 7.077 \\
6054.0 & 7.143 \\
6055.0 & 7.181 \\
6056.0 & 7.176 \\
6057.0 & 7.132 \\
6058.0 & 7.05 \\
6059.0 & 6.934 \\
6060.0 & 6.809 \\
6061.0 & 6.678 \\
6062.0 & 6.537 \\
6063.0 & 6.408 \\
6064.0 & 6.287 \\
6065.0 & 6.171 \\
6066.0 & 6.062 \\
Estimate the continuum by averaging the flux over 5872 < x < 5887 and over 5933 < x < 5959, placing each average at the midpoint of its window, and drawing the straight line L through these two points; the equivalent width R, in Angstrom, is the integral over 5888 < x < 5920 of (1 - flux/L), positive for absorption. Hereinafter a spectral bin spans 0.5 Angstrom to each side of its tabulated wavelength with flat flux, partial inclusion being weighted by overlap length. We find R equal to 2.0 Angstrom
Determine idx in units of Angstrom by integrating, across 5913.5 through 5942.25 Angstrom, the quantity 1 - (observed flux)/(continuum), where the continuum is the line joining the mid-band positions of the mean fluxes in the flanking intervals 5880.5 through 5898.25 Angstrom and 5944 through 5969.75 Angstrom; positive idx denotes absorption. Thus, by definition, -2.6 Angstrom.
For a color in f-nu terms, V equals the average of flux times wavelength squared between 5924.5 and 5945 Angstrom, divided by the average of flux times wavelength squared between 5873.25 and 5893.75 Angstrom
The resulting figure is 1.06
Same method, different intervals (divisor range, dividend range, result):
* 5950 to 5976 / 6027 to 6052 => 1.11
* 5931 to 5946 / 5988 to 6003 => 1.02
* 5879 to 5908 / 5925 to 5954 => 1.11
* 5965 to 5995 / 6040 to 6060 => 1.14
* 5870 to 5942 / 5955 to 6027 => 1.04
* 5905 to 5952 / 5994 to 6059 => 1.06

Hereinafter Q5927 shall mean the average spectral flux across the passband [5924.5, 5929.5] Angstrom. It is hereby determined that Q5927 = 6.41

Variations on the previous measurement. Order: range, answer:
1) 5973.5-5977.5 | 6.04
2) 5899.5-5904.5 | 5.63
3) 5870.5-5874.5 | 6.48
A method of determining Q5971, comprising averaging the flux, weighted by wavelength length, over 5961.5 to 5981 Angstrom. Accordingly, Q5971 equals 6.01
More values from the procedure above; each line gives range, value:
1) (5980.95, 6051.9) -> 6.28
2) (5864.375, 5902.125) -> 5.92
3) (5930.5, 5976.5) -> 6.05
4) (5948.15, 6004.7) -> 6.11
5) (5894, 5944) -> 6.09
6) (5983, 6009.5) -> 6.18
